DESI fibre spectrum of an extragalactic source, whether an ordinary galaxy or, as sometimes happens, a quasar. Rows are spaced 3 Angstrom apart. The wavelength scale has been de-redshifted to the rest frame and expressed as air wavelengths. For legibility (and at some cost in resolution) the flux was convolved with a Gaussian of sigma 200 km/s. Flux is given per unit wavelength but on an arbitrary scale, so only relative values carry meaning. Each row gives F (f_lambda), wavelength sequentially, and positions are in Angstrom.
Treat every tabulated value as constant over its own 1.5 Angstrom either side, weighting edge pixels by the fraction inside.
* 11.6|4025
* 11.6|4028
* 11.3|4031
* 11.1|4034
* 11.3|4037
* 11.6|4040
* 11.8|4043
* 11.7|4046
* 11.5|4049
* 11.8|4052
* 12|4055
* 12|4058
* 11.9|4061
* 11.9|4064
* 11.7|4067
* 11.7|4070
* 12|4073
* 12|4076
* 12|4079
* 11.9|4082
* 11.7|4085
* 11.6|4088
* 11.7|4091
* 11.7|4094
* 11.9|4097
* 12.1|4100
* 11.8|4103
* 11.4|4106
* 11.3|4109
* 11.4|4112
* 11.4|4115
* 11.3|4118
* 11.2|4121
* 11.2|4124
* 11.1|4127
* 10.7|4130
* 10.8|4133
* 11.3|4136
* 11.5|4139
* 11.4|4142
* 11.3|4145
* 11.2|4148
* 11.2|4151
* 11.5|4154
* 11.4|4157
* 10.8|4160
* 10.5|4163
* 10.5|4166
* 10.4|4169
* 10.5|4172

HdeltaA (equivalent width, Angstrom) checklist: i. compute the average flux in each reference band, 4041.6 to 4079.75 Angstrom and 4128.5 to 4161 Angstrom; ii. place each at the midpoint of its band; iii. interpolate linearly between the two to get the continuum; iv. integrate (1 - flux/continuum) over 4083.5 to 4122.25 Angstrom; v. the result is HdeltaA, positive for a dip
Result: -0.2 Angstrom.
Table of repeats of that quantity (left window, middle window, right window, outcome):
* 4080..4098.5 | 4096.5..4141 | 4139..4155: 0.7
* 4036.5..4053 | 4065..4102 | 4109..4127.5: -1.3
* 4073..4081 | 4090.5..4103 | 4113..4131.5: -0.2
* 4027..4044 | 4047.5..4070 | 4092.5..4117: -0.6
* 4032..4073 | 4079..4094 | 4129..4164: -0.3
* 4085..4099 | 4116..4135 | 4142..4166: 0.6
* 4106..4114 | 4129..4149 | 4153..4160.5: 0.2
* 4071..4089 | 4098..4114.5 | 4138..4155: 0.1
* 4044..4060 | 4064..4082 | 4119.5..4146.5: -0.4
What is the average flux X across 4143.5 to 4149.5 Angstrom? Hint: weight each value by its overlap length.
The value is 11.2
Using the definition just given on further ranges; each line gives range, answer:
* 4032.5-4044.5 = 11.5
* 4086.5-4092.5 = 11.6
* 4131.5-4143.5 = 11.2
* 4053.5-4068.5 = 11.9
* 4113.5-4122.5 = 11.3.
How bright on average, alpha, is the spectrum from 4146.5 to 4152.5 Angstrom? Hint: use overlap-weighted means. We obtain 11.2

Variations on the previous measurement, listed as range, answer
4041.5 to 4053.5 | 11.7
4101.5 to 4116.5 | 11.5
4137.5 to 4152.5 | 11.3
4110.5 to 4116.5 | 11.4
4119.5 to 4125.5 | 11.2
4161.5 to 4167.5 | 10.5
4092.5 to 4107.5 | 11.8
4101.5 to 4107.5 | 11.6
